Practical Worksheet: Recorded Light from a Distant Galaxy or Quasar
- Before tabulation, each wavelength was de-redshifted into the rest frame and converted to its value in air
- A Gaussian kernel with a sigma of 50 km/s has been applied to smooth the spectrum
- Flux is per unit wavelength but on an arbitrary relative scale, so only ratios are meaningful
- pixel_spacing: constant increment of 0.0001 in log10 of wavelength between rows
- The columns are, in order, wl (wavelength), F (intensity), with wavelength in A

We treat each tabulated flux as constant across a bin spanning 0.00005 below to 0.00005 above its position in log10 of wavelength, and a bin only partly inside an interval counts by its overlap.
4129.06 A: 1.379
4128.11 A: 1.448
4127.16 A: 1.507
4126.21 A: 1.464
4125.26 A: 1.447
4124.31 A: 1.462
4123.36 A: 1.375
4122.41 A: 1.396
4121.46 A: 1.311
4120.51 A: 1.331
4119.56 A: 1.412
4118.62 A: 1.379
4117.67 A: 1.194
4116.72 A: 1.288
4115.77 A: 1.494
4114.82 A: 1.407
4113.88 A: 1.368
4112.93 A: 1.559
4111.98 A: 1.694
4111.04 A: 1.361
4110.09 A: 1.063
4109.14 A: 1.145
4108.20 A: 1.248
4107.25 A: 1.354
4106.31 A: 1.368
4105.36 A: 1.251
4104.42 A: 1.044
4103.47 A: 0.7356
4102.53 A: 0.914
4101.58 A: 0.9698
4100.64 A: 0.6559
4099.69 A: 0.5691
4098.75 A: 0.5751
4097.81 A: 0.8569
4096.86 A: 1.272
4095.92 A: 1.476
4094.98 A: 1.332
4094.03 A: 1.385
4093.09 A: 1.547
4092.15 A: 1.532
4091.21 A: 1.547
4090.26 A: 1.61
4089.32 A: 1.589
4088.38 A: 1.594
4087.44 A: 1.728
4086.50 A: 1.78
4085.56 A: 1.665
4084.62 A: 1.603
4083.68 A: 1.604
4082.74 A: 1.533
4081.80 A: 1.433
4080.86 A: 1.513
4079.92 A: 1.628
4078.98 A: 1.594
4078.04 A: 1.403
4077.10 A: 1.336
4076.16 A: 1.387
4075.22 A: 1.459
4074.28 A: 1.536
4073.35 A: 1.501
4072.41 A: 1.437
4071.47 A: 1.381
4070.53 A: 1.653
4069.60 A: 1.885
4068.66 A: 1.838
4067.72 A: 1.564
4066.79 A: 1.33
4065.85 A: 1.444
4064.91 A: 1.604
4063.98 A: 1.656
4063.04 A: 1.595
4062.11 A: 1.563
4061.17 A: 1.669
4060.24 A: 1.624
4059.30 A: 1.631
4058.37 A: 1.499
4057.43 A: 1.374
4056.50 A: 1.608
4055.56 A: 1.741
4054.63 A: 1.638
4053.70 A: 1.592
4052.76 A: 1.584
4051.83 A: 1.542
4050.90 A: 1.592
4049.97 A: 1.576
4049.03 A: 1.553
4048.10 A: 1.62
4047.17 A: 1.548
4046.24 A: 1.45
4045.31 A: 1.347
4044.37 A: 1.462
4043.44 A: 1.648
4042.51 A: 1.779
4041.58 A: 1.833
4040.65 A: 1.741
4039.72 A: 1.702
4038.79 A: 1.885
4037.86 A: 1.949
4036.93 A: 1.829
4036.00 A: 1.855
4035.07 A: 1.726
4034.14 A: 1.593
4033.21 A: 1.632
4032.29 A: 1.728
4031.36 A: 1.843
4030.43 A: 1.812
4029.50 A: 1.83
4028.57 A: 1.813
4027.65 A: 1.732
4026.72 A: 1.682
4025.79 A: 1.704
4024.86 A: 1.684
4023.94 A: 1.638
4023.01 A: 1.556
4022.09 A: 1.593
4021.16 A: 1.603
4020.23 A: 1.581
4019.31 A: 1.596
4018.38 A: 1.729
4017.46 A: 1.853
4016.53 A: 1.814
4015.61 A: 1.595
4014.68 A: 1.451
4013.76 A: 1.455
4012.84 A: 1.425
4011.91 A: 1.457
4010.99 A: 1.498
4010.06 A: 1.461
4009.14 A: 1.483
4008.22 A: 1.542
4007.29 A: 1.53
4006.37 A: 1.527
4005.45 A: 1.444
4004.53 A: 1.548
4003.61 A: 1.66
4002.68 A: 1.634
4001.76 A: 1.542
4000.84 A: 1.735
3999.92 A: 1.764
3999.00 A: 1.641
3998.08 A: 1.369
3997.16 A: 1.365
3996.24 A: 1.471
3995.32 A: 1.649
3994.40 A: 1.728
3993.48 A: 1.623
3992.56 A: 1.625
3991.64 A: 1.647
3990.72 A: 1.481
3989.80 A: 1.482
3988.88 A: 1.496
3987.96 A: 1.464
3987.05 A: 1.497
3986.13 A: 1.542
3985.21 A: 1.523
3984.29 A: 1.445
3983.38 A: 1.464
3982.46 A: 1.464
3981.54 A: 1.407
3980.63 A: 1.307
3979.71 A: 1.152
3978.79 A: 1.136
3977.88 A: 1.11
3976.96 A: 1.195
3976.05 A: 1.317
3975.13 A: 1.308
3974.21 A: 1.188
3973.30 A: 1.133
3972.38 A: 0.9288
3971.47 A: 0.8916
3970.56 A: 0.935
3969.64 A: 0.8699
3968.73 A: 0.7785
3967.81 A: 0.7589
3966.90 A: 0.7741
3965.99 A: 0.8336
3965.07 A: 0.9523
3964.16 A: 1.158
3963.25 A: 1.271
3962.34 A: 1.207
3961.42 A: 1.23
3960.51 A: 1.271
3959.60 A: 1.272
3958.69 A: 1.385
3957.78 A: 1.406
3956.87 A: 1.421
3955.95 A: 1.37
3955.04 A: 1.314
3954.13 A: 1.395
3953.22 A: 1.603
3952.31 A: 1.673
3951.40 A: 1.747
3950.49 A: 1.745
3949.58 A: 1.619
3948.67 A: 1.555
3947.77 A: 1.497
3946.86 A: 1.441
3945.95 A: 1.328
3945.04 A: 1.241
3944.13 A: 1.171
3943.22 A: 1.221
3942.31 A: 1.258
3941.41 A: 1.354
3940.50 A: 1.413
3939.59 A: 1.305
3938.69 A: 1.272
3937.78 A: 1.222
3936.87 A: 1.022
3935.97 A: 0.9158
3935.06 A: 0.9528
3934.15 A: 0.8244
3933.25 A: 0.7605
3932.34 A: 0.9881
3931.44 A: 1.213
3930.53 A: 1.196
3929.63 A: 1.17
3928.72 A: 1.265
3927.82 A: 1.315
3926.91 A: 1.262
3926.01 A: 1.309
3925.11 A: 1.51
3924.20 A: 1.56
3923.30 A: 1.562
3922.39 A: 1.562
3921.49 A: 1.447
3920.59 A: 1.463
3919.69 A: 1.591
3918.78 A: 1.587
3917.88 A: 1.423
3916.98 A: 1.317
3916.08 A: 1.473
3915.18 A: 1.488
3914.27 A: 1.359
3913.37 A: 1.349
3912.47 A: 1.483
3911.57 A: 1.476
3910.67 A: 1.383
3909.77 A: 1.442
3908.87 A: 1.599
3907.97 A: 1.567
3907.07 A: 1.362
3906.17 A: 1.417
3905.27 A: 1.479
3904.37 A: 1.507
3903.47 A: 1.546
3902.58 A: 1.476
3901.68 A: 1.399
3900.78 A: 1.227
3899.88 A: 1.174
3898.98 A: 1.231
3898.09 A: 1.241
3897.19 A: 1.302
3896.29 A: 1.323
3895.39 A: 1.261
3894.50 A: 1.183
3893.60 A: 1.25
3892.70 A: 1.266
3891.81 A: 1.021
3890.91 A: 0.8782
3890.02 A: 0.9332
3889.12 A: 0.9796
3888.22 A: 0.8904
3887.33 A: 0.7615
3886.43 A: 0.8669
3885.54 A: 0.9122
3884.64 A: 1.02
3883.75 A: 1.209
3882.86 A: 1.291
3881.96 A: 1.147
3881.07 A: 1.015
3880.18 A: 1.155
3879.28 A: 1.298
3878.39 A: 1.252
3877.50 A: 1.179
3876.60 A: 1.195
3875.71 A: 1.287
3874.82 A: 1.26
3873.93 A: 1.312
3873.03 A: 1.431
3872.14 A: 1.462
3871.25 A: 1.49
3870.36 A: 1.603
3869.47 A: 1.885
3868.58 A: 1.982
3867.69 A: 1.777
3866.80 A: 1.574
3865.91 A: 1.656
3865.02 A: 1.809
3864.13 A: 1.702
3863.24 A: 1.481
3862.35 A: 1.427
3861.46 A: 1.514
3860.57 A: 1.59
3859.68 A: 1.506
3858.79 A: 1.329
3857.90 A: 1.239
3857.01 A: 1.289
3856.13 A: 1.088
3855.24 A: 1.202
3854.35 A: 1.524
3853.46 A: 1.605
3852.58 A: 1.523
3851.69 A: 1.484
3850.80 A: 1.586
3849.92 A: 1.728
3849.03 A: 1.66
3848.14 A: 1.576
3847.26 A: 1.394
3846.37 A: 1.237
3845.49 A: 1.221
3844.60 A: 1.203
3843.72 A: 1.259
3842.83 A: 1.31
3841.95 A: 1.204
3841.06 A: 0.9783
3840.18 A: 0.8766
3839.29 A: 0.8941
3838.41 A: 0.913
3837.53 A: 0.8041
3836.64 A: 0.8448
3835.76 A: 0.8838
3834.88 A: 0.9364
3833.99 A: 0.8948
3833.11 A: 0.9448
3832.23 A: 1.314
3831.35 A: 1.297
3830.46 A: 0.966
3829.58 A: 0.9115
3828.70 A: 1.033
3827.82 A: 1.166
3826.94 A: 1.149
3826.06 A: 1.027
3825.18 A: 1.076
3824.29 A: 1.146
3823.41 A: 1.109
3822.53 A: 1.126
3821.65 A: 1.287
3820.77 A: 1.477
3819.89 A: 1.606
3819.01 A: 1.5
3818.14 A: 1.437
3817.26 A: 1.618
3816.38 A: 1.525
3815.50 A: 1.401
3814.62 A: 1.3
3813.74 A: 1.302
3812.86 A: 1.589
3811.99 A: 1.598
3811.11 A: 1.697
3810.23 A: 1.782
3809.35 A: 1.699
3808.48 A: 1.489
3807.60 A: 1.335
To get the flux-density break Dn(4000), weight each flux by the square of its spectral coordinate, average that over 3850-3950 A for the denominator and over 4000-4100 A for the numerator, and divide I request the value 1.27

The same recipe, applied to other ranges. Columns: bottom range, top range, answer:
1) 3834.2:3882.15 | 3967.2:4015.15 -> 1.11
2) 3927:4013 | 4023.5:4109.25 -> 1.19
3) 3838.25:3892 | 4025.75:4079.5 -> 1.36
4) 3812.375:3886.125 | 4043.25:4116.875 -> 1.24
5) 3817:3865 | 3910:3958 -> 1.12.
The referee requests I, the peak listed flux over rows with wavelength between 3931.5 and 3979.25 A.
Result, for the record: 1.747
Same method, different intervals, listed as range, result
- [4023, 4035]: 1.843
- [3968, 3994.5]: 1.728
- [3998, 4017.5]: 1.853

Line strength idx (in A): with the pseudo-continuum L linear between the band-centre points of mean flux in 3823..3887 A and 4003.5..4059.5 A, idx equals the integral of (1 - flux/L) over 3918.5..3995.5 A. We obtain 9.2 A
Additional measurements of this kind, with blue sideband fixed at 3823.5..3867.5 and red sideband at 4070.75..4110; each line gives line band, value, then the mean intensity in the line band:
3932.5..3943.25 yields 1.46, 1.12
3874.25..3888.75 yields 1.91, 1.11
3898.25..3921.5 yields -2.60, 1.43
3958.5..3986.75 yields 2.99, 1.17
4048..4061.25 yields -2.54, 1.59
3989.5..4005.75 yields -3.30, 1.58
